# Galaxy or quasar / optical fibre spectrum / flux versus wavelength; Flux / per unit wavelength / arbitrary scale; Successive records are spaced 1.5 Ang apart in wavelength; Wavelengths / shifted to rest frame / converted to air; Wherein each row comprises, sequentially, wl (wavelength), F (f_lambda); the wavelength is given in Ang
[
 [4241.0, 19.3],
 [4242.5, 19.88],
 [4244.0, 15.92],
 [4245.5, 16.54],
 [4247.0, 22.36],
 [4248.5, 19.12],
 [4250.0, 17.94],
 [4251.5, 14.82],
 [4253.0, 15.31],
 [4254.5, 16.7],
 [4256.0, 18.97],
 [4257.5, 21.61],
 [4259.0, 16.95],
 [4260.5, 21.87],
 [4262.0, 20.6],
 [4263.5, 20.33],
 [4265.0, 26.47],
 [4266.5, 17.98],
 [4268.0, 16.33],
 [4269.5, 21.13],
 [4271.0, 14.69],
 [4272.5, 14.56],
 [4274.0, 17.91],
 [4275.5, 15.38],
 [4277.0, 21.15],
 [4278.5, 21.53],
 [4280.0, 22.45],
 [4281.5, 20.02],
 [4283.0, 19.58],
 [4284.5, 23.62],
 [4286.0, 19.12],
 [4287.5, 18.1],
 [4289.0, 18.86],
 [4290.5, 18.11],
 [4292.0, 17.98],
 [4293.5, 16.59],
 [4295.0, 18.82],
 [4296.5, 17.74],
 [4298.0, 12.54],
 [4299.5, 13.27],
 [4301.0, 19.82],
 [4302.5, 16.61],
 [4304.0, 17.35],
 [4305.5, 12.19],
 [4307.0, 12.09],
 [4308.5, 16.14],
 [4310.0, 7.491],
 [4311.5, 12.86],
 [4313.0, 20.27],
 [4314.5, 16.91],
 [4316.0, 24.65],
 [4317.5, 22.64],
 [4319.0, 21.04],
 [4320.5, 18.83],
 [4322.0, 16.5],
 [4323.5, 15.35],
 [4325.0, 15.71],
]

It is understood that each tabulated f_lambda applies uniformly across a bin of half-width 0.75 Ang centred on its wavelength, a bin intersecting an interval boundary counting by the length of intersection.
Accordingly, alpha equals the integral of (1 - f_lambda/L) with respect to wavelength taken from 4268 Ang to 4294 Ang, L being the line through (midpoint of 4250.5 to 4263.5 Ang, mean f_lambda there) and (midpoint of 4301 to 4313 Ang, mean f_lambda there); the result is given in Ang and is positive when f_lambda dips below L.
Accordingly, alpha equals -3.7 Ang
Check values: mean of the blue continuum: 18.5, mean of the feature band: 18.8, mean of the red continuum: 14.3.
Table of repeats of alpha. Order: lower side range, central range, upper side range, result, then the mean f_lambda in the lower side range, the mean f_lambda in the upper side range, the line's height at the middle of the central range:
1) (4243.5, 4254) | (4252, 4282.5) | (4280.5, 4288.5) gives -0.4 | 17.4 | 20.1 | 18.8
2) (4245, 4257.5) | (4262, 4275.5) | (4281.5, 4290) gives 0.2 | 18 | 19.8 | 18.9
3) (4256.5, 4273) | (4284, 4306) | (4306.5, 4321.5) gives 1.0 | 19.4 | 17.4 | 18.1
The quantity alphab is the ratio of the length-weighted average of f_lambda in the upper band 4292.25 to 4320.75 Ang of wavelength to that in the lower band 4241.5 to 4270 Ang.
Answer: 0.9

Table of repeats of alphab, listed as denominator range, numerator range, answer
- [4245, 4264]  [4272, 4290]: 1.04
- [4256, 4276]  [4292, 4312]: 0.79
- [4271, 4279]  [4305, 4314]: 0.77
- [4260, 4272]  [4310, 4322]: 0.94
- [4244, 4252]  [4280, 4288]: 1.13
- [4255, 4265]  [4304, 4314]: 0.68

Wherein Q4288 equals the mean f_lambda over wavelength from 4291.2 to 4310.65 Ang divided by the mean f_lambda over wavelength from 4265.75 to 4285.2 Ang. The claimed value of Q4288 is 0.8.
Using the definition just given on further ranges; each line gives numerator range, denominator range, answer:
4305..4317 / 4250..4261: 0.87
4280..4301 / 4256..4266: 0.87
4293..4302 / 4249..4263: 0.90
